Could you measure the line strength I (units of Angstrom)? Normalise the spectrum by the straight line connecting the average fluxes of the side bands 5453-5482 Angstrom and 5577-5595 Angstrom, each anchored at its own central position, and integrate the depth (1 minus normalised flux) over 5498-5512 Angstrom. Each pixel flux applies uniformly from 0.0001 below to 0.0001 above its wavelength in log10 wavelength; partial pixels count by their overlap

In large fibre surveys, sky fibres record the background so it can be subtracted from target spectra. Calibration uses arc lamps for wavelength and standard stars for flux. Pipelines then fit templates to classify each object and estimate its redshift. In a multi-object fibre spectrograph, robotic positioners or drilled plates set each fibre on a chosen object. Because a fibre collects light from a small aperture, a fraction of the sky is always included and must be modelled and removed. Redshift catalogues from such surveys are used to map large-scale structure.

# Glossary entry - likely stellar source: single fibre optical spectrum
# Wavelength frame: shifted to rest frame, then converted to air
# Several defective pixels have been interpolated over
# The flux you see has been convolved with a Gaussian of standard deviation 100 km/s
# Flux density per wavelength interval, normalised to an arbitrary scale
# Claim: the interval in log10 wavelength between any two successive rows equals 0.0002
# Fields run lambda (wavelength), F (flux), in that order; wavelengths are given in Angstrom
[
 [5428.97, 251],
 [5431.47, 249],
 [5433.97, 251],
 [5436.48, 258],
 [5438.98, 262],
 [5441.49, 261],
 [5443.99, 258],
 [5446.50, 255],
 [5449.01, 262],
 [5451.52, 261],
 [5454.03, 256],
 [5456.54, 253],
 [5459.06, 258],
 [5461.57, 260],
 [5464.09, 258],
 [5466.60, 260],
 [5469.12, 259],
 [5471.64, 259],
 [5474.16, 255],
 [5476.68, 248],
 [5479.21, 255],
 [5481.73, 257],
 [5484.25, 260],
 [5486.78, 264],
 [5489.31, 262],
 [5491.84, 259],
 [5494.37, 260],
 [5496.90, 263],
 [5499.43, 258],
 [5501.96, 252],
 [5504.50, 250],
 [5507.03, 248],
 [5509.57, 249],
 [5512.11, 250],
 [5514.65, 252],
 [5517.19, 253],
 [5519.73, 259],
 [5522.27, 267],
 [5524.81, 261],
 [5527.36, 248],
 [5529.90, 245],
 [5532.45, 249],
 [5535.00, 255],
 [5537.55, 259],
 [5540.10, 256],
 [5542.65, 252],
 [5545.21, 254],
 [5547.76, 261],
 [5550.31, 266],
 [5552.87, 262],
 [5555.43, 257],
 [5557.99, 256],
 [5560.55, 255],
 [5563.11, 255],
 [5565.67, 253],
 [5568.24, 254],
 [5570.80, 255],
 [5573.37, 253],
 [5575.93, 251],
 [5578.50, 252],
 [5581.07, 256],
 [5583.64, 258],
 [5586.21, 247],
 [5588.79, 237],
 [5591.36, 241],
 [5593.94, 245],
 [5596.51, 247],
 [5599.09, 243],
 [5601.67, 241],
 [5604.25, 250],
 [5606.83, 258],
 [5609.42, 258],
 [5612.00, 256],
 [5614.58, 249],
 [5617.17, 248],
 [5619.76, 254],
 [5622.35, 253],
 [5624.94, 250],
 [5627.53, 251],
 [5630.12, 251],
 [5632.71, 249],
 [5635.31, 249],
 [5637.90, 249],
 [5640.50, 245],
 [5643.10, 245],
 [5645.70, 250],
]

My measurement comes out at 0.1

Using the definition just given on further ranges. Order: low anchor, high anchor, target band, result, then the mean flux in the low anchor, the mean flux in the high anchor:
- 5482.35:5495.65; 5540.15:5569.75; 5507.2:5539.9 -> 0.62 Angstrom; 261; 257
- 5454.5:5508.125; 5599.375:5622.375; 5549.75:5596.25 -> 0.08 Angstrom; 257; 251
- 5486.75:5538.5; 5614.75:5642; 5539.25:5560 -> -0.37 Angstrom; 255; 250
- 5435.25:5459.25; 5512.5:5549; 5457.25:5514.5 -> 0.09 Angstrom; 258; 255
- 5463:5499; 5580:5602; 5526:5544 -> 0.03 Angstrom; 259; 246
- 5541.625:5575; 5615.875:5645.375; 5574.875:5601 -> 0.62 Angstrom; 256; 249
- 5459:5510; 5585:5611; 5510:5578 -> -0.97 Angstrom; 257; 247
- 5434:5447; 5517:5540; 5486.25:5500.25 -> -0.24 Angstrom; 258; 255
